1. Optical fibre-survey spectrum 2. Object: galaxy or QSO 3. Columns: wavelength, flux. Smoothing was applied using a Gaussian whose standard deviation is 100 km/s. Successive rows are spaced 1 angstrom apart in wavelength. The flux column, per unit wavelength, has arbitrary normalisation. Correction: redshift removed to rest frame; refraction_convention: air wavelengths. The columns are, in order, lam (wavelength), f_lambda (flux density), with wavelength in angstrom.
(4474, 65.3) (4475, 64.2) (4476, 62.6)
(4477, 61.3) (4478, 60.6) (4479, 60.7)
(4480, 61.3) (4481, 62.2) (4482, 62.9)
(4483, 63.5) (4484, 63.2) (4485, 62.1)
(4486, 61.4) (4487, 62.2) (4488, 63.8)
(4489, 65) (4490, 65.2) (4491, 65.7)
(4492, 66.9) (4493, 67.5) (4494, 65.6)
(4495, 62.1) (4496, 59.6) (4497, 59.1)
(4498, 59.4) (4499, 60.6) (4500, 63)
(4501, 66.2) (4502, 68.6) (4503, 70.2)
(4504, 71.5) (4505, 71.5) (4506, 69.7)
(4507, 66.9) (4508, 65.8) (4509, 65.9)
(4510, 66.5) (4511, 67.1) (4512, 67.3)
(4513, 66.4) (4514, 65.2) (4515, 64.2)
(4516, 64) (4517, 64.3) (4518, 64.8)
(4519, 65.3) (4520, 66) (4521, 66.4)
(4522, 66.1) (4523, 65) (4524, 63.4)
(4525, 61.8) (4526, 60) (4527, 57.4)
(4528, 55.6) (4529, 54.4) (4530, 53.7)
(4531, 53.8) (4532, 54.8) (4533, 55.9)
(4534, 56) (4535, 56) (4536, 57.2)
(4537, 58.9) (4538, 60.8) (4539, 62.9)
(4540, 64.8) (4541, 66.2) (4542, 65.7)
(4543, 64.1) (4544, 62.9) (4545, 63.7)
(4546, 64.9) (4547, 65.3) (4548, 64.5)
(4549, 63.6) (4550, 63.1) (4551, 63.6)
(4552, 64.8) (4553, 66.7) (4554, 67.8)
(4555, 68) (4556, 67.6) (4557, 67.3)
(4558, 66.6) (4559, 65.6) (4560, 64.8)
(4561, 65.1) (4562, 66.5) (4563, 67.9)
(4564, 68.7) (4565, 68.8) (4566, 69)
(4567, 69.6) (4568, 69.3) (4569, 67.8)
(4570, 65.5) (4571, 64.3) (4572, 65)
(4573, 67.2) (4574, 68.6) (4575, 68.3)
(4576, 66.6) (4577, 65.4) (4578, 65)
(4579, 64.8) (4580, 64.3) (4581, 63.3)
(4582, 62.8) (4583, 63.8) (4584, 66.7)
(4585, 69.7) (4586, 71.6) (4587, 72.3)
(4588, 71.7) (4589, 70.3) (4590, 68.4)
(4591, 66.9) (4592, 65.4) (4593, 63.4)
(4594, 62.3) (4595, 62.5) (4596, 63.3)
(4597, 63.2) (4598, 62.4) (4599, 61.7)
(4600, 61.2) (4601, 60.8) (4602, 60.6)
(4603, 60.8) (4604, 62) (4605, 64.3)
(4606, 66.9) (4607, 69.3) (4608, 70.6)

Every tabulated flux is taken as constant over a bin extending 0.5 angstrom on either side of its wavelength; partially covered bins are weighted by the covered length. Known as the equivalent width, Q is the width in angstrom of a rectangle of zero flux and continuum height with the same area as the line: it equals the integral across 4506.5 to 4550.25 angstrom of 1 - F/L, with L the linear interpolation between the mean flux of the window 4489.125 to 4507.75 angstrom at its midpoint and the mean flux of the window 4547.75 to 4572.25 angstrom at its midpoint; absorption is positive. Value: 2.3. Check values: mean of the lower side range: 65.5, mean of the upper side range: 66.5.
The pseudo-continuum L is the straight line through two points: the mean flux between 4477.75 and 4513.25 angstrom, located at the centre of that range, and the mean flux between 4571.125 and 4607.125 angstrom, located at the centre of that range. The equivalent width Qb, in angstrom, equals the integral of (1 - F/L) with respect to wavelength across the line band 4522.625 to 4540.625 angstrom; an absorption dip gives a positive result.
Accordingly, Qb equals 1.8 angstrom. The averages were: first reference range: 64.7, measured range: 58.5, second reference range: 65.3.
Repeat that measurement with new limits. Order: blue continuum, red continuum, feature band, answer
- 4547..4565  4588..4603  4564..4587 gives -0.7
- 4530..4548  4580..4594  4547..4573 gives -1.2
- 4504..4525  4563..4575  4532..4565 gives 1.6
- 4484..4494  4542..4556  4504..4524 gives -0.5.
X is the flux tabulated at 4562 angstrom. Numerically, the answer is 66.5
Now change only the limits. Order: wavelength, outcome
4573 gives 67.2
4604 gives 62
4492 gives 66.9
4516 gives 64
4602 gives 60.6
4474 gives 65.3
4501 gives 66.2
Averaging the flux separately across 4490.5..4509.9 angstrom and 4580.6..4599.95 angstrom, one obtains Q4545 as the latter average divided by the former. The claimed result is 1.00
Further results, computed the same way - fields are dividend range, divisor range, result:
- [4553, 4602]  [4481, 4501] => 1.05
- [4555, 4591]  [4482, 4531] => 1.05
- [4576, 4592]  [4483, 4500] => 1.06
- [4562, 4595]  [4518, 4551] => 1.09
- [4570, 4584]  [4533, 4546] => 1.06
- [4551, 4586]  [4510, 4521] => 1.02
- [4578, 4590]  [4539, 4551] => 1.05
